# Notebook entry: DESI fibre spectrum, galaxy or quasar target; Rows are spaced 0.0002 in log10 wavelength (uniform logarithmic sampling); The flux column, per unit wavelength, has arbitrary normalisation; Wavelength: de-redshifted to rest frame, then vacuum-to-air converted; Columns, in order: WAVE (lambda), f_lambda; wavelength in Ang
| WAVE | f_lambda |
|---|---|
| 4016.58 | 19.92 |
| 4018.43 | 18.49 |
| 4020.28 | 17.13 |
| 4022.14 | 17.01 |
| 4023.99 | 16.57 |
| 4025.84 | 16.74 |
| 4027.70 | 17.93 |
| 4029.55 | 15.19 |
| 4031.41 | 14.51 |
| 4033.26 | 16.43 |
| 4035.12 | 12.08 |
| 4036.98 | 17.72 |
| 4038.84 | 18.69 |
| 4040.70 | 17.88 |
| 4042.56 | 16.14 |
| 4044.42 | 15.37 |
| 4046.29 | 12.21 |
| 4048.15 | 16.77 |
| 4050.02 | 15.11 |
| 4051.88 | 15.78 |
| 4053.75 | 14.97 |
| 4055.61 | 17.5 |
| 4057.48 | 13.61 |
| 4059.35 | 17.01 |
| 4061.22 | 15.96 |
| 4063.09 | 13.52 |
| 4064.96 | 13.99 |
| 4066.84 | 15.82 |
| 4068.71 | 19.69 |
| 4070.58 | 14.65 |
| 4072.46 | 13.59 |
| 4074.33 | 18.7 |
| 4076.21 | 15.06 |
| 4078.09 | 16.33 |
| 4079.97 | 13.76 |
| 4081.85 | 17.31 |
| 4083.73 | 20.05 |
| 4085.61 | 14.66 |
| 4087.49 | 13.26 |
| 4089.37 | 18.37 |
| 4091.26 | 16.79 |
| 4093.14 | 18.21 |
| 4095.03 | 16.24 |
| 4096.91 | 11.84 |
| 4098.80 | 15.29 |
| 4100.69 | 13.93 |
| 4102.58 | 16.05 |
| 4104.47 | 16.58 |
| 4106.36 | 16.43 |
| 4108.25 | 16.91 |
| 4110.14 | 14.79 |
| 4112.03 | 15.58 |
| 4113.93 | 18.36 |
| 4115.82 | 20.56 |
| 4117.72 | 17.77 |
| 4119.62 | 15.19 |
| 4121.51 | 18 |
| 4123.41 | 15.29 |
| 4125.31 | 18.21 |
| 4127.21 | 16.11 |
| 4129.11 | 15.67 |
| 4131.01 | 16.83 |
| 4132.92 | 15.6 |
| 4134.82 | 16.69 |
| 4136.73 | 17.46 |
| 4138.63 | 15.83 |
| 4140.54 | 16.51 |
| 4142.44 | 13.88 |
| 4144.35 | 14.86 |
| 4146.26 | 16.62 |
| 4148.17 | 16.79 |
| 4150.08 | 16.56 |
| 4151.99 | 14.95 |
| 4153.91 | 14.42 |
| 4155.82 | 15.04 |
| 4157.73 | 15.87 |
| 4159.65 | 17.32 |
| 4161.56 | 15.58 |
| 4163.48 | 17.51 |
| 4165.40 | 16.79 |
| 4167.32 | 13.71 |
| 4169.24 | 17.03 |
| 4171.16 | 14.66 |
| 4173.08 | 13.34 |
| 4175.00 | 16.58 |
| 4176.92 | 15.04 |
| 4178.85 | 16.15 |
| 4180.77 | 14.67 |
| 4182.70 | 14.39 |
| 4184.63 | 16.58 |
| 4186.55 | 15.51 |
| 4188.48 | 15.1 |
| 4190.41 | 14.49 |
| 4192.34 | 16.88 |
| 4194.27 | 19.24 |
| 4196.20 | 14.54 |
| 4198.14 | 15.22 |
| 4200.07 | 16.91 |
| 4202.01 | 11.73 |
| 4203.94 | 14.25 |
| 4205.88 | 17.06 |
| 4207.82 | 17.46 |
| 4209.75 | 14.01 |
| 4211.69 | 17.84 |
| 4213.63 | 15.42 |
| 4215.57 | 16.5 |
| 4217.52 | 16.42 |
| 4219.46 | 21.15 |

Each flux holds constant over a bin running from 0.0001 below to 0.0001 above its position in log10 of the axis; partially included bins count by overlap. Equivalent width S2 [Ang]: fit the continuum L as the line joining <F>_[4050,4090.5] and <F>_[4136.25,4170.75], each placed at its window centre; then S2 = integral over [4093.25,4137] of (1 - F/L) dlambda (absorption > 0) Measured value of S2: -1.3 Ang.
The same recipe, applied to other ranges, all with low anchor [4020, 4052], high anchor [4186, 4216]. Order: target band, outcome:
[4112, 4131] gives -1.5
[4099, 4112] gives 0.2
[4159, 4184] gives 0.3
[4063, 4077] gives 0.2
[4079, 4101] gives 0.1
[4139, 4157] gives 0.4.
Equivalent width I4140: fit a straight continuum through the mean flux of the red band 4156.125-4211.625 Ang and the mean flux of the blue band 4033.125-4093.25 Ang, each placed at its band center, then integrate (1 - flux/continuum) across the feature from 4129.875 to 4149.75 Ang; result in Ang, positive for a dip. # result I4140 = -0.5 Ang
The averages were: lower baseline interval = 15.9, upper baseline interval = 15.7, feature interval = 16.1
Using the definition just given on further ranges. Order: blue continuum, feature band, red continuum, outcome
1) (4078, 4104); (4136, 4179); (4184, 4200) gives 0.54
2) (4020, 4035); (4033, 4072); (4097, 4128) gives 1.27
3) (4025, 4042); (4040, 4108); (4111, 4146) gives 2.68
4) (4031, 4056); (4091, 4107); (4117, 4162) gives 0.34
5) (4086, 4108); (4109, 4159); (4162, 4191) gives -2.21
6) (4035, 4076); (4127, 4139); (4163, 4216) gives -0.48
